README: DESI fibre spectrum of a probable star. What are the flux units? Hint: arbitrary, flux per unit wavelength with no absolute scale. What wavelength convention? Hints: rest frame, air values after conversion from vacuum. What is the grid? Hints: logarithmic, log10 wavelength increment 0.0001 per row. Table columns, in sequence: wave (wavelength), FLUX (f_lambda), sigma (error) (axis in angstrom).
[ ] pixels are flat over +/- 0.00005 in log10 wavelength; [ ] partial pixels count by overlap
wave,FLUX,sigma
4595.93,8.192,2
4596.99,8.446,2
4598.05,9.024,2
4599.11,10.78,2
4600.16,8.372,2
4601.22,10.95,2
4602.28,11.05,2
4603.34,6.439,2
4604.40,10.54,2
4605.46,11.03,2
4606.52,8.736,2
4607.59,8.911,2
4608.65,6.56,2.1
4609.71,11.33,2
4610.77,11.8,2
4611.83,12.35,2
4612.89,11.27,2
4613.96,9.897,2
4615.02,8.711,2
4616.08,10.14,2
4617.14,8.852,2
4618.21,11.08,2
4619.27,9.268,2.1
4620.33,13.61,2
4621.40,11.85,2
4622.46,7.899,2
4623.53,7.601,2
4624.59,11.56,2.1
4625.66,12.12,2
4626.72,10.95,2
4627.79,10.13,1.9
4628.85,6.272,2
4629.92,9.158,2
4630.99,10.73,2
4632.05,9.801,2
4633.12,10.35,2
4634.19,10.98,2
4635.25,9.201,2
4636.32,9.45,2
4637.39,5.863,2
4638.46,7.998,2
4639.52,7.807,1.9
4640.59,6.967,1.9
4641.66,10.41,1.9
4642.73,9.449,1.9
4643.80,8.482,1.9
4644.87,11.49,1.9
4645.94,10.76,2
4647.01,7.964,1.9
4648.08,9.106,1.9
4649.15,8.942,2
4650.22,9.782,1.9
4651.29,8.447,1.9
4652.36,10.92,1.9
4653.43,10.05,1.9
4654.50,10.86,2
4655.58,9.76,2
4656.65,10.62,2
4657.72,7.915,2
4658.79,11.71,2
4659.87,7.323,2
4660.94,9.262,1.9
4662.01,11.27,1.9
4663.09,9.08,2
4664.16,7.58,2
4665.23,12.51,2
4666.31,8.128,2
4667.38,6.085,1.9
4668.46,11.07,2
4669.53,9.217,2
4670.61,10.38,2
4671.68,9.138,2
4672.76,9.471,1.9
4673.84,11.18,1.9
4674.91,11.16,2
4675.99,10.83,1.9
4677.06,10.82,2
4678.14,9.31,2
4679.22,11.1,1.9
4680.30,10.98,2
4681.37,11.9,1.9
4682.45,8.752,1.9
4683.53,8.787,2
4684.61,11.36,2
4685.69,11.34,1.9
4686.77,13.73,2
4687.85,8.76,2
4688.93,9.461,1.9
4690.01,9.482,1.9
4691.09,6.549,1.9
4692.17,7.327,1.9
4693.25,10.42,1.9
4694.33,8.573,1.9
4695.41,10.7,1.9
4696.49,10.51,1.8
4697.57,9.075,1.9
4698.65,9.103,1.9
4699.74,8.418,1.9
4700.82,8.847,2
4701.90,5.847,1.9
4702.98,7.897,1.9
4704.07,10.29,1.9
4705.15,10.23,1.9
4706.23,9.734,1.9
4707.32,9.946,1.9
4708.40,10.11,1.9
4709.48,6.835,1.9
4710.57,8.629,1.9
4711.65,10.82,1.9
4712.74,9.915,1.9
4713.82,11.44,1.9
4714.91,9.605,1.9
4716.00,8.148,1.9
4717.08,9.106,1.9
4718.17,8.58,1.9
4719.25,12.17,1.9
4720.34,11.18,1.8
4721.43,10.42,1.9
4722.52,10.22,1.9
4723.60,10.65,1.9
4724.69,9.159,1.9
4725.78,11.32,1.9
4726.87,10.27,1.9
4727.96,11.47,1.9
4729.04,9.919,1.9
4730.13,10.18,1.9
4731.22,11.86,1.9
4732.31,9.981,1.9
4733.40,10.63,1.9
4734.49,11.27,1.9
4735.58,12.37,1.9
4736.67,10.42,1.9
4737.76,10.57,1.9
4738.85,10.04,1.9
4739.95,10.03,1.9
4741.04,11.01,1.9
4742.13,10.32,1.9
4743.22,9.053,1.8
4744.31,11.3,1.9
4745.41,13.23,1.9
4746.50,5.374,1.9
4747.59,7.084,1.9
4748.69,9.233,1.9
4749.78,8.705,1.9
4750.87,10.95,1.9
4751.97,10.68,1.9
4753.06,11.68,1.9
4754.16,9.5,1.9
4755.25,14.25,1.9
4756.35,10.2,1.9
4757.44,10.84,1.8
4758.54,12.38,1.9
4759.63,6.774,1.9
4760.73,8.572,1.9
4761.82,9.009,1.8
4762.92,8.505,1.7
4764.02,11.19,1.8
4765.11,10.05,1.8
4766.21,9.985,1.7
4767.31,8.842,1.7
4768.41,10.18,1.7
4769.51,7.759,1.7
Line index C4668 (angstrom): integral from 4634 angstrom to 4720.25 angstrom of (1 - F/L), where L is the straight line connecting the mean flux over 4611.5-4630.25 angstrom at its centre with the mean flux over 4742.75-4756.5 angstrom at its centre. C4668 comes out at 4.9 angstrom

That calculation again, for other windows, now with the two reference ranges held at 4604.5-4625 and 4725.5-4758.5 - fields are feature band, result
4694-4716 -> 2.3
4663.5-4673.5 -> 0.9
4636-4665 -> 2.7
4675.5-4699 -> 0.9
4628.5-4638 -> 1.0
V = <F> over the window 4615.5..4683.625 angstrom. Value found 9.72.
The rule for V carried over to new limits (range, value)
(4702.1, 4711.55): 9.17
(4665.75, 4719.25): 9.6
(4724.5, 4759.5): 10.4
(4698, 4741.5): 9.96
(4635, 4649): 8.84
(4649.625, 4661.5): 9.7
